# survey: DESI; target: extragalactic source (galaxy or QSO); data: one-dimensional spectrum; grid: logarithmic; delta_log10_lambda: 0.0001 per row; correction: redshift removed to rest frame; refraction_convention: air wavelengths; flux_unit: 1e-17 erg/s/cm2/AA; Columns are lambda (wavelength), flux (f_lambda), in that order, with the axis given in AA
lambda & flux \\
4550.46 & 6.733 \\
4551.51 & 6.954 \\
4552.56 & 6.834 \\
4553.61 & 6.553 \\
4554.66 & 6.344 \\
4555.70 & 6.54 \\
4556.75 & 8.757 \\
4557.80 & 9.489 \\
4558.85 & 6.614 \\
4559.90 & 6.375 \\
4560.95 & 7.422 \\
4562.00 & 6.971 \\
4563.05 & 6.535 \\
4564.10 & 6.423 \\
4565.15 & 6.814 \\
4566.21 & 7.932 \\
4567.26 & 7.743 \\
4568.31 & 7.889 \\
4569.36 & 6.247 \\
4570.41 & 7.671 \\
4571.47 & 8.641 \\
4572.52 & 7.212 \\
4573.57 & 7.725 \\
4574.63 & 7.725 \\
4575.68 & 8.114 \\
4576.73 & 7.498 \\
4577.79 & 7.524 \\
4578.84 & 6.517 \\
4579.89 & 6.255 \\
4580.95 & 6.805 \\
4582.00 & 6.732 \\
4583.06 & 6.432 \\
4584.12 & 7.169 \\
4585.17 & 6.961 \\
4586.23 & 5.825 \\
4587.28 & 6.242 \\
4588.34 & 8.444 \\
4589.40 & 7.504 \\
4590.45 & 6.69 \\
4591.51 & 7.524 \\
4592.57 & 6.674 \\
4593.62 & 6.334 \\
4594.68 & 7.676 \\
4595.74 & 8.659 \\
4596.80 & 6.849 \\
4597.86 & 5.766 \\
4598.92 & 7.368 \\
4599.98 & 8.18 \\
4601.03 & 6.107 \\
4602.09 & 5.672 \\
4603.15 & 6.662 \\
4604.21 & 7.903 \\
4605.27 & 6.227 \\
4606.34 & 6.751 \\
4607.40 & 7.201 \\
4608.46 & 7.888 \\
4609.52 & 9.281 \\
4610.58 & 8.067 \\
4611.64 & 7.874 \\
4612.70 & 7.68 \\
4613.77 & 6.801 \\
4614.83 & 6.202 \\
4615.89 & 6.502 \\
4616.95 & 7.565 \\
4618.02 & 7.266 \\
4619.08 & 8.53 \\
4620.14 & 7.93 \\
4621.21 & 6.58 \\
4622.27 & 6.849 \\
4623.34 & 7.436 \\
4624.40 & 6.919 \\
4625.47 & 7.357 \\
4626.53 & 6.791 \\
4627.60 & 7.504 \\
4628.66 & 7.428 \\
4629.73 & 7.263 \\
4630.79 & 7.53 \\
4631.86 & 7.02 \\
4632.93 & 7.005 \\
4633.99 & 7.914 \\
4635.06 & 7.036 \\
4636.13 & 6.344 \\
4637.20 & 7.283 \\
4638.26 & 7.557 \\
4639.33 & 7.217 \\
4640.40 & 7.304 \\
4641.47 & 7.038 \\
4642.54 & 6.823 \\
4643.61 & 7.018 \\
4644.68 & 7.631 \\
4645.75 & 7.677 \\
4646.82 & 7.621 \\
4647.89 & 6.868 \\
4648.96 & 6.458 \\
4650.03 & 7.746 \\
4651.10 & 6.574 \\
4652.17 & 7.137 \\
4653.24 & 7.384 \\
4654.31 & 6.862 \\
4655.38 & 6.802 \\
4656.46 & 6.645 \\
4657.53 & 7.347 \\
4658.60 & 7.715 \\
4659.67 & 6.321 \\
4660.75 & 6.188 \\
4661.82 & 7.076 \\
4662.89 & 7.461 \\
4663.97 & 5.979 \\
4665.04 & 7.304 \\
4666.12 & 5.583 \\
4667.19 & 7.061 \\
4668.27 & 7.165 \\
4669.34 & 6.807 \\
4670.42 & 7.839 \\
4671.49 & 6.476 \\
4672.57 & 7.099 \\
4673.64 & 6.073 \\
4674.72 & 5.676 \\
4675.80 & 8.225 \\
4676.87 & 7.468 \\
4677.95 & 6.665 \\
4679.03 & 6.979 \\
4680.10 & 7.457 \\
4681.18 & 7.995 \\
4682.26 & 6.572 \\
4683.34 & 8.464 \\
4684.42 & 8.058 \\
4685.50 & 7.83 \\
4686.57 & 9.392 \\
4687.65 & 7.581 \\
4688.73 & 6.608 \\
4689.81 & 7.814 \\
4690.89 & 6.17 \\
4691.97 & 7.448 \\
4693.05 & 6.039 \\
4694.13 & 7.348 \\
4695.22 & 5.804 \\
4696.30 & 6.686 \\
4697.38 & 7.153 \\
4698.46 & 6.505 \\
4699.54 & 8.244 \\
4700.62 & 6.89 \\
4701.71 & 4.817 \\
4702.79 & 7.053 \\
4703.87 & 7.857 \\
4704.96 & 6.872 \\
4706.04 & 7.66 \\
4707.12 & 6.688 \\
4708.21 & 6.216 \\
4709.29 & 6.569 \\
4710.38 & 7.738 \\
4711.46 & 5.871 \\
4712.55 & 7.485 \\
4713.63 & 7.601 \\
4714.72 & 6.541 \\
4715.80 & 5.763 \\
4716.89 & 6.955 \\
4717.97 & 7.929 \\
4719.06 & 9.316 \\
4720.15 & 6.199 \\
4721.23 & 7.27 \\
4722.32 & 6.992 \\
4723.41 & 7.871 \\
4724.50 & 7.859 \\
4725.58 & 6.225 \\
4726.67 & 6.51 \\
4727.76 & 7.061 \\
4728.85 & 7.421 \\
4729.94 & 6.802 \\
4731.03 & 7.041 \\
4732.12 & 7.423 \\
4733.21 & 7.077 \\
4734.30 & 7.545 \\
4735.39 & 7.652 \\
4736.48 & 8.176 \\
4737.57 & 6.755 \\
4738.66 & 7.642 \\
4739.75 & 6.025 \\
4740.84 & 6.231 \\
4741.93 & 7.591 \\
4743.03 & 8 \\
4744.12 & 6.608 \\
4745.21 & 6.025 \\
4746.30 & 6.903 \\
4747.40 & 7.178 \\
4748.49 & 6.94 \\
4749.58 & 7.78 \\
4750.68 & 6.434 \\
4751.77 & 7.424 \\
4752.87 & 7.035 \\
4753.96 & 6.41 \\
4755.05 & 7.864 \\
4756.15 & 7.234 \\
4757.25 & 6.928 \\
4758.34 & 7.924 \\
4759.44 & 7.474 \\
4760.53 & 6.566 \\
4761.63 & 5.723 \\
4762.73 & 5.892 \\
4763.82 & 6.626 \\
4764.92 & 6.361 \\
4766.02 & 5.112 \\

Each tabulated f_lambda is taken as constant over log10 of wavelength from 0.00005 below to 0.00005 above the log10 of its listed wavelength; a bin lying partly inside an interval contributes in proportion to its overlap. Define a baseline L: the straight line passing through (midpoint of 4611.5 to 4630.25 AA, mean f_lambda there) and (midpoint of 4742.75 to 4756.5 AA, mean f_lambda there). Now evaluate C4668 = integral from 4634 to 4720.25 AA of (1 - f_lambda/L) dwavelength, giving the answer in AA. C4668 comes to 1.0 AA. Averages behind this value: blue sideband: 7.23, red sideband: 7.05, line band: 7.07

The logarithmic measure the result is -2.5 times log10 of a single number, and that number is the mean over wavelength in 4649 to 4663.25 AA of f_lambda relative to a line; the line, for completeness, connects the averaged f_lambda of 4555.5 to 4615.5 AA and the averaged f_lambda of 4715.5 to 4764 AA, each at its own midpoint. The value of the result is 0.02 mag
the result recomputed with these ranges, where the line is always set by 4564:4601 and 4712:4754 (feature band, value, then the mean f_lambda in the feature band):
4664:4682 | 0.03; 6.96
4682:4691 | -0.08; 7.71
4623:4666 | 0.01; 7.1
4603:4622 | -0.03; 7.39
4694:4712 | 0.05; 6.81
